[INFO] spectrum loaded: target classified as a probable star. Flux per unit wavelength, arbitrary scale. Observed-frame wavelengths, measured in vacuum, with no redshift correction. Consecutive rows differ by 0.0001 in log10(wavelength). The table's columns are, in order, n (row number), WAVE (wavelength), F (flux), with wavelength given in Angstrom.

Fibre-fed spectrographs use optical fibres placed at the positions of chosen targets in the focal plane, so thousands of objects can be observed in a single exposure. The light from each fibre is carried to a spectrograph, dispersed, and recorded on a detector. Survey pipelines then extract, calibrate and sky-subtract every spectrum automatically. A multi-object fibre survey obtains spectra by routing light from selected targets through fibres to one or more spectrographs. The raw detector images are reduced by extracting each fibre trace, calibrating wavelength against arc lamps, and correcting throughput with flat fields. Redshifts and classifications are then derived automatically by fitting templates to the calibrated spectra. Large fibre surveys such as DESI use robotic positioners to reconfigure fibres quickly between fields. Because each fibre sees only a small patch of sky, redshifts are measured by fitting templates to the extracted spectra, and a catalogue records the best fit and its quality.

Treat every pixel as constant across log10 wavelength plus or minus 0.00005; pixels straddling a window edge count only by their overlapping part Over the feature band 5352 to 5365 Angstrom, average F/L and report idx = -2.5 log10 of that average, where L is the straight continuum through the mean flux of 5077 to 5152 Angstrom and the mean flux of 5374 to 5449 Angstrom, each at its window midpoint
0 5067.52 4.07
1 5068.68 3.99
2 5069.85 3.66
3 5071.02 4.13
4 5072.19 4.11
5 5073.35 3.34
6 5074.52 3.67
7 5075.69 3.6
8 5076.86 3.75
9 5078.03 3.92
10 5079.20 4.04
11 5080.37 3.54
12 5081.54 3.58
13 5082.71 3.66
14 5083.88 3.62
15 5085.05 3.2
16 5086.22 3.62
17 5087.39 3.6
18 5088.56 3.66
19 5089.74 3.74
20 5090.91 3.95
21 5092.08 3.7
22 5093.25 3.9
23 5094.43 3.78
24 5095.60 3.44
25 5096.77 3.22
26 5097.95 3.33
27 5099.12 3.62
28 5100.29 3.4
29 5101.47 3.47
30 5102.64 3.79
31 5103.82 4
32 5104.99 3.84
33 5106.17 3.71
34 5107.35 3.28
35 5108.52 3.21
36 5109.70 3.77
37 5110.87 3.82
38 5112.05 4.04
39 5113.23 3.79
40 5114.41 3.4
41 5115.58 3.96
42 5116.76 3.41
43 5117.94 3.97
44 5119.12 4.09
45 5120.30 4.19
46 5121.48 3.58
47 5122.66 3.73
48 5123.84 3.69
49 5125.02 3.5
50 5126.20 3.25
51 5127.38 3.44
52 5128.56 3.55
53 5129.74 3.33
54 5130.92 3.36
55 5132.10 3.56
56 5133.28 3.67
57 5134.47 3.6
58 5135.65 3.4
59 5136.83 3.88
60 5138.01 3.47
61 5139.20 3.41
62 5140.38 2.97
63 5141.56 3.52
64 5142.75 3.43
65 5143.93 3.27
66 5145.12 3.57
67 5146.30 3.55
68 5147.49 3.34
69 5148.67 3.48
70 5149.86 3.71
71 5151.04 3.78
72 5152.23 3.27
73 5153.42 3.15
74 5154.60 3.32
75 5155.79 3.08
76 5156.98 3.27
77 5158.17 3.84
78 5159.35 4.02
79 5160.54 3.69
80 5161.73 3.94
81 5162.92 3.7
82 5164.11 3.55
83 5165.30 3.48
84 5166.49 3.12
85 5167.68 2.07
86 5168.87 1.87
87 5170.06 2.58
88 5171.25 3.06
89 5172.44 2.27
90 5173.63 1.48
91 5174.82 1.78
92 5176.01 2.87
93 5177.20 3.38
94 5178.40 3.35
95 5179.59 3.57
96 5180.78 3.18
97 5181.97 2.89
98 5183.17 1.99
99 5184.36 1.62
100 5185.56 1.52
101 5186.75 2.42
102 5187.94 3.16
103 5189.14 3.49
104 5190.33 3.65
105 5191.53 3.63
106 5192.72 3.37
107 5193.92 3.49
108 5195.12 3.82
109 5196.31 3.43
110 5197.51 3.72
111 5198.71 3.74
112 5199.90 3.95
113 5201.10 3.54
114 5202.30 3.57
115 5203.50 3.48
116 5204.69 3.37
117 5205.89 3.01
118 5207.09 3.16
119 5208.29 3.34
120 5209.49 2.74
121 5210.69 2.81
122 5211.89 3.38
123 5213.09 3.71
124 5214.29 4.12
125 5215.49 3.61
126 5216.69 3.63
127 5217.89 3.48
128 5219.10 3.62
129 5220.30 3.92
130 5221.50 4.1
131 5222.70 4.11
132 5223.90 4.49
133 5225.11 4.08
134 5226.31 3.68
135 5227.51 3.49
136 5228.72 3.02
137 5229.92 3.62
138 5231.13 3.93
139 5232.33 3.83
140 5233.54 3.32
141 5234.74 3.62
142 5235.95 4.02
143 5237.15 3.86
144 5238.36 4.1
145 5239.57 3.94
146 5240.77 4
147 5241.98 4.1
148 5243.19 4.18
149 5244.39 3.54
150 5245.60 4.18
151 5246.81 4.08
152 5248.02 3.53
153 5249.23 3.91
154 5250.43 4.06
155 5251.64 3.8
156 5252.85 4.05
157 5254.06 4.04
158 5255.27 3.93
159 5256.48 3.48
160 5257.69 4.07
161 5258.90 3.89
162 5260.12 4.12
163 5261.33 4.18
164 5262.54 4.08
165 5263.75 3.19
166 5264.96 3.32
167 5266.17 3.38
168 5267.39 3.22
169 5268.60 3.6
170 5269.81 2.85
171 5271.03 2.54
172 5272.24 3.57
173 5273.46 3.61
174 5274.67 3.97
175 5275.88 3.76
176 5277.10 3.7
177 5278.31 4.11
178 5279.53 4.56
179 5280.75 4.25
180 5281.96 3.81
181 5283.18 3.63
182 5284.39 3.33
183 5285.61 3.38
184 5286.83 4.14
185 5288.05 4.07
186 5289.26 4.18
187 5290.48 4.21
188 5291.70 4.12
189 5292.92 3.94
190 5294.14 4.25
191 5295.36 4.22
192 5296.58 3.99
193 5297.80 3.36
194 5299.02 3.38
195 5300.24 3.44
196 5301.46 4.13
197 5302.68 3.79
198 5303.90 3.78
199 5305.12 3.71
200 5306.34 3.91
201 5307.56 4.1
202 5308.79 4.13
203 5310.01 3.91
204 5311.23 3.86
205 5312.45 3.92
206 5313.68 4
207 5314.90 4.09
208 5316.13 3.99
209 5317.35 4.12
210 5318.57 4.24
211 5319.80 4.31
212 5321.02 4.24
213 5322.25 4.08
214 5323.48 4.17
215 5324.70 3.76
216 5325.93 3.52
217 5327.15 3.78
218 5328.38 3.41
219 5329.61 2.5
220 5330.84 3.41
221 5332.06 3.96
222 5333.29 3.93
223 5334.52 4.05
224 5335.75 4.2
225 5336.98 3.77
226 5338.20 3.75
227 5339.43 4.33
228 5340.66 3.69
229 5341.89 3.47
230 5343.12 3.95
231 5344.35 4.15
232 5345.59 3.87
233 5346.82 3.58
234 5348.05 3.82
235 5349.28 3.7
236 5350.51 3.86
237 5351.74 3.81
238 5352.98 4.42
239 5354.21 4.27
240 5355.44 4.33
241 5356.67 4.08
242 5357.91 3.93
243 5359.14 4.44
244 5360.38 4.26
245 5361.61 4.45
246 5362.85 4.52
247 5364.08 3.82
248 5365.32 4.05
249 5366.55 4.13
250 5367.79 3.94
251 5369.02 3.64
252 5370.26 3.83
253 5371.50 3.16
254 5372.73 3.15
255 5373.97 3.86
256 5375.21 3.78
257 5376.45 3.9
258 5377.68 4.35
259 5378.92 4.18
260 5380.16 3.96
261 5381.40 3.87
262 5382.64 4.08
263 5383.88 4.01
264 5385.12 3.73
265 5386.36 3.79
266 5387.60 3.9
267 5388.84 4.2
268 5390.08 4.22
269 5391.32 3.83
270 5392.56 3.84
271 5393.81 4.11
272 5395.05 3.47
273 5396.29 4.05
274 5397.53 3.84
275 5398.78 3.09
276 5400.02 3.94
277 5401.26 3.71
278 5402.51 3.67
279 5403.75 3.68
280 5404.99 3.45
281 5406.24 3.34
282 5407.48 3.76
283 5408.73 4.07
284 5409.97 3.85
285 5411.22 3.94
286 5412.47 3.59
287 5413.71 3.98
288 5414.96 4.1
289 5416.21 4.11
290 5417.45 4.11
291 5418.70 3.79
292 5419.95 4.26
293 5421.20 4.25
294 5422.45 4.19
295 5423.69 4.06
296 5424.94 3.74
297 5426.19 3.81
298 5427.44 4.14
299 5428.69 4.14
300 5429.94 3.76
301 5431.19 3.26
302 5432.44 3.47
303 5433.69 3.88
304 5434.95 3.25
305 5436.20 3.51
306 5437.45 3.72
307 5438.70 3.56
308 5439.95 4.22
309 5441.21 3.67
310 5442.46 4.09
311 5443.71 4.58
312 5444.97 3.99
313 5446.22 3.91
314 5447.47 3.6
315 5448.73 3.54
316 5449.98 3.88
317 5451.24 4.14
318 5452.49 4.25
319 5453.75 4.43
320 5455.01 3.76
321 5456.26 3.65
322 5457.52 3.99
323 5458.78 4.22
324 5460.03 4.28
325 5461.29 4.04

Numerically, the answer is -0.11 mag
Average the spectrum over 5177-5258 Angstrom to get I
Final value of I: 3.56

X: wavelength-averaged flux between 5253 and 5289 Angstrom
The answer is 3.73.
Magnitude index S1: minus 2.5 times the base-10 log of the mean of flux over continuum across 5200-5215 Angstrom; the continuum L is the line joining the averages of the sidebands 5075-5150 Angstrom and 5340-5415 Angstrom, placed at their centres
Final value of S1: 0.103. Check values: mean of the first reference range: 3.61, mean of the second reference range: 3.89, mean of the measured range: 3.37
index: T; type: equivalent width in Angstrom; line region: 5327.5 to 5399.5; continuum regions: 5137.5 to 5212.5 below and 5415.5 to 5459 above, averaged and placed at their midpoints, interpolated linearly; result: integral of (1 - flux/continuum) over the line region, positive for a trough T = -3.6 Angstrom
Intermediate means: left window 3.18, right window 3.91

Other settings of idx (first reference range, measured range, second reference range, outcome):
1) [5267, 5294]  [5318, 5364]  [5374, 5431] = -0.031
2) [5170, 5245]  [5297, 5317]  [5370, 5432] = -0.064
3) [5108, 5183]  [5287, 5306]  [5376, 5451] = -0.076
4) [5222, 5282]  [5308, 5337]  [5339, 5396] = -0.001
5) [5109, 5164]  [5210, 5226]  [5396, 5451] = -0.034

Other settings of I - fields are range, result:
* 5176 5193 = 2.93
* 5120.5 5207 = 3.26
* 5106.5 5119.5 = 3.7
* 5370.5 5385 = 3.84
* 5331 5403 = 3.92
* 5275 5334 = 3.89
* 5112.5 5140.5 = 3.6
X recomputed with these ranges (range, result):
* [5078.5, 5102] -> 3.61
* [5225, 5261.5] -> 3.85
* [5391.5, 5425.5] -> 3.85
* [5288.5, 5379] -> 3.92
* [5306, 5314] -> 3.98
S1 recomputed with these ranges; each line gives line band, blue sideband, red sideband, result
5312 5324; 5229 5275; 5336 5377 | -0.07 mag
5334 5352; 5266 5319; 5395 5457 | -0.01 mag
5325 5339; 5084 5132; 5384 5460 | 0.04 mag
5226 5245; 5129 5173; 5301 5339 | -0.04 mag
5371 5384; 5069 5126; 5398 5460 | 0.00 mag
